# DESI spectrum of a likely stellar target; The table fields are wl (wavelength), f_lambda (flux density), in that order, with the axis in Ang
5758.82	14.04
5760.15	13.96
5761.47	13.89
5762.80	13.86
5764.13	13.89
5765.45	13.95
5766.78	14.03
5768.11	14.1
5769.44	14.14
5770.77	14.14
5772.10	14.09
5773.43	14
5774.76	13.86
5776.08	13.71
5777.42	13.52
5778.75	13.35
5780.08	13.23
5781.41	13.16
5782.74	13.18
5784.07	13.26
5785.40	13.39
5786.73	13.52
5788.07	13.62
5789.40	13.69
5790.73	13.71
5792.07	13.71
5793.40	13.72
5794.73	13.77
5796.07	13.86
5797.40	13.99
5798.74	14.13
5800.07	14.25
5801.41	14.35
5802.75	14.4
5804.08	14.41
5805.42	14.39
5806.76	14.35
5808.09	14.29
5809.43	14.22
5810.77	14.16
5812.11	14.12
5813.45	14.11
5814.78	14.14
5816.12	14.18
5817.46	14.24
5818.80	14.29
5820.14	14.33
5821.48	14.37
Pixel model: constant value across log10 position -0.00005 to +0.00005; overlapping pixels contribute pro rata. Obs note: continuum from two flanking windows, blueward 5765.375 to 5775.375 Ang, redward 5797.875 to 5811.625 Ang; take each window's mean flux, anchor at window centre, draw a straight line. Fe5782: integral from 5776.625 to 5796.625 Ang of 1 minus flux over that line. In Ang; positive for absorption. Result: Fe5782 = 0.90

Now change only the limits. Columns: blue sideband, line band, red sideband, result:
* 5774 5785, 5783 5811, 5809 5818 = -0.28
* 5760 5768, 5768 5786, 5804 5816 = 0.50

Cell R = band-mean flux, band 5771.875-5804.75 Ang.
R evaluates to 13.8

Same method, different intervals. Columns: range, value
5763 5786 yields 13.7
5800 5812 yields 14.3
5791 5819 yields 14.1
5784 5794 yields 13.6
